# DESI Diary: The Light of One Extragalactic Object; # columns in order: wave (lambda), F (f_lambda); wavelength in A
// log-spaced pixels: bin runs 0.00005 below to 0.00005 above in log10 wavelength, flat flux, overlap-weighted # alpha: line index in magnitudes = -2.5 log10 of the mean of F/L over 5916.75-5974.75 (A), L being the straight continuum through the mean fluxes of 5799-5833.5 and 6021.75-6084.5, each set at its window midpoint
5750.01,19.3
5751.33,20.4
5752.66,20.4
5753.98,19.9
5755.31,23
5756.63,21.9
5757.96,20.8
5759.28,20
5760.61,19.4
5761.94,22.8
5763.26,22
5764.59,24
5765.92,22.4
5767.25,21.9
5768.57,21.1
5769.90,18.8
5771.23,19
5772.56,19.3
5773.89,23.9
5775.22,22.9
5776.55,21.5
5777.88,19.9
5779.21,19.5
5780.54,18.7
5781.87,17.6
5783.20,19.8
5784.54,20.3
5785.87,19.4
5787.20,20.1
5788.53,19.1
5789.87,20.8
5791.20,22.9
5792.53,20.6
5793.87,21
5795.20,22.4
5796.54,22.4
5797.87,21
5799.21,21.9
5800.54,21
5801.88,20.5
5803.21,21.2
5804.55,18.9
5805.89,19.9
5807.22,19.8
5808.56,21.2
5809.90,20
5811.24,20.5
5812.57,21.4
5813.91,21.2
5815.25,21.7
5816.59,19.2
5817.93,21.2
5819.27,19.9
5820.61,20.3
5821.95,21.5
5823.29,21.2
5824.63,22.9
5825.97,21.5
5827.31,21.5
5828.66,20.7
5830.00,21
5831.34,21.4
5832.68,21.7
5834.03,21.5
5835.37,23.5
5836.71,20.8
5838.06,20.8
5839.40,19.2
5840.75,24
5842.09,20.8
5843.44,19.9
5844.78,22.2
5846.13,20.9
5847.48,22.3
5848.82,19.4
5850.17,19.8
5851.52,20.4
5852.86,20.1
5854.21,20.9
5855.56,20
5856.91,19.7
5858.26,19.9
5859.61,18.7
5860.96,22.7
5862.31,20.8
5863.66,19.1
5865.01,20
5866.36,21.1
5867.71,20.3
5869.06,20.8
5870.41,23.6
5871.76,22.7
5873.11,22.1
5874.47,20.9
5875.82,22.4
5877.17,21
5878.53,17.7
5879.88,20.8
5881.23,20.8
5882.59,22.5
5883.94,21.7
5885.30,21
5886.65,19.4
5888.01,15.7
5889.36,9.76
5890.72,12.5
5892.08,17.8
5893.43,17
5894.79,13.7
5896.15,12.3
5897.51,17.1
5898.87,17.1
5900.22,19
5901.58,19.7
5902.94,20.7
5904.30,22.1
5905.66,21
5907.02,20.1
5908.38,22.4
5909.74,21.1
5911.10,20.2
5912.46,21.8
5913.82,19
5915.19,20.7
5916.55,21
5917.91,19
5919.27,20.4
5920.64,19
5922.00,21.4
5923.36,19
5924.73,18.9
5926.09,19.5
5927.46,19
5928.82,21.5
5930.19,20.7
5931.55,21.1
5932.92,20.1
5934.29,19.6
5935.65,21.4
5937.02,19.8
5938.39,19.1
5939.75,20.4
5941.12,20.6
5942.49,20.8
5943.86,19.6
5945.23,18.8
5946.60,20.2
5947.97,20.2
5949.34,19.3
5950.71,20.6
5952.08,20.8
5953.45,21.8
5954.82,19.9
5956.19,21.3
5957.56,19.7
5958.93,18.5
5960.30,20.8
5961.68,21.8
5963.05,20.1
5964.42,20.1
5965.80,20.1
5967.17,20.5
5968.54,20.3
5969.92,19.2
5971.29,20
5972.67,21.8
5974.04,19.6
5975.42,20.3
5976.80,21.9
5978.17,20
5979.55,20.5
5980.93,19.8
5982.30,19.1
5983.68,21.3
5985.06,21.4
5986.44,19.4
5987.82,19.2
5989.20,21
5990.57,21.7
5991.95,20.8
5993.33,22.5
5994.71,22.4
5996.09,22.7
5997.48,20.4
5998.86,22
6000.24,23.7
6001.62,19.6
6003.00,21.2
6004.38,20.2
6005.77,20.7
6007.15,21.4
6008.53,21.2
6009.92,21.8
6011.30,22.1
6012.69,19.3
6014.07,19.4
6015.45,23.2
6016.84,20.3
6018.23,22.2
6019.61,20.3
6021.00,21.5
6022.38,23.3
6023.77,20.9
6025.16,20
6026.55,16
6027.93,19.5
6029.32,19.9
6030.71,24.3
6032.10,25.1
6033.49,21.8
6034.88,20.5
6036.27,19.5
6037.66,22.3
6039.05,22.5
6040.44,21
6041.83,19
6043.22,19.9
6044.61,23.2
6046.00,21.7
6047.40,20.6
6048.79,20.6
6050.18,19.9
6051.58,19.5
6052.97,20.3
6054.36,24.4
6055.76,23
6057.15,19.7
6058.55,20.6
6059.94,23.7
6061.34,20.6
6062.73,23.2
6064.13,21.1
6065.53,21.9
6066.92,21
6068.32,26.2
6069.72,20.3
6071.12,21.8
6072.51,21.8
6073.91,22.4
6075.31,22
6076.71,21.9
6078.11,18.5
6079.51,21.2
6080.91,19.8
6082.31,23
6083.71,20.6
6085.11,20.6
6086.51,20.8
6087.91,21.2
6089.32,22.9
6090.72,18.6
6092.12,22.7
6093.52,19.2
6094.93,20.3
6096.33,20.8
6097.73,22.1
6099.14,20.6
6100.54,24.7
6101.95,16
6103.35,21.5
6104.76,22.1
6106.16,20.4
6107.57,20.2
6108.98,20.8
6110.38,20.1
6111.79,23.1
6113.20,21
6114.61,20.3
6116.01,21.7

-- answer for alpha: 0.05 mag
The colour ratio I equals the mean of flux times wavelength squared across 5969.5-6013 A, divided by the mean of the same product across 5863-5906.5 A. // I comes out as 1.1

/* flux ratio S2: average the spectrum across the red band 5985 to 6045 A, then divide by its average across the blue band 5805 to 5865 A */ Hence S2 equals 1.01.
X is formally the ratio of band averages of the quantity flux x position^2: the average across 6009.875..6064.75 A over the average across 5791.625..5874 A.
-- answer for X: 1.08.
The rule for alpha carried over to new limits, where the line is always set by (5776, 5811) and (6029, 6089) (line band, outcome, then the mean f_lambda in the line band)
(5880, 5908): 0.15 mag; 18.2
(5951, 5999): 0.03 mag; 20.6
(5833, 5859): -0.01 mag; 20.8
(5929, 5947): 0.04 mag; 20.2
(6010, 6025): 0.00 mag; 21.2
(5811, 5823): -0.01 mag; 20.8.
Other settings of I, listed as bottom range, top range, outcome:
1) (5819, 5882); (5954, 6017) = 1.04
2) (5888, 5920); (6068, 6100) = 1.22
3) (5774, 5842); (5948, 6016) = 1.05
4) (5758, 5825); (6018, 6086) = 1.12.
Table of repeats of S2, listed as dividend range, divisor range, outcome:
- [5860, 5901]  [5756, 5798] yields 0.92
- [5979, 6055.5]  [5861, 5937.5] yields 1.07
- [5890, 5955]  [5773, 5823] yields 0.95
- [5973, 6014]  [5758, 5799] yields 1.00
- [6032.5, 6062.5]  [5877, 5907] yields 1.17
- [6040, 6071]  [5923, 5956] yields 1.06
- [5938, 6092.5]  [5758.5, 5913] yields 1.03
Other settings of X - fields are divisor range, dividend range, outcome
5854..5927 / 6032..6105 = 1.15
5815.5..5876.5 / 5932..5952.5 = 0.99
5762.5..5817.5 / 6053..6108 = 1.13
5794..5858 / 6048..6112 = 1.10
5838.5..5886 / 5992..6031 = 1.06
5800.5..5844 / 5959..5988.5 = 1.02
